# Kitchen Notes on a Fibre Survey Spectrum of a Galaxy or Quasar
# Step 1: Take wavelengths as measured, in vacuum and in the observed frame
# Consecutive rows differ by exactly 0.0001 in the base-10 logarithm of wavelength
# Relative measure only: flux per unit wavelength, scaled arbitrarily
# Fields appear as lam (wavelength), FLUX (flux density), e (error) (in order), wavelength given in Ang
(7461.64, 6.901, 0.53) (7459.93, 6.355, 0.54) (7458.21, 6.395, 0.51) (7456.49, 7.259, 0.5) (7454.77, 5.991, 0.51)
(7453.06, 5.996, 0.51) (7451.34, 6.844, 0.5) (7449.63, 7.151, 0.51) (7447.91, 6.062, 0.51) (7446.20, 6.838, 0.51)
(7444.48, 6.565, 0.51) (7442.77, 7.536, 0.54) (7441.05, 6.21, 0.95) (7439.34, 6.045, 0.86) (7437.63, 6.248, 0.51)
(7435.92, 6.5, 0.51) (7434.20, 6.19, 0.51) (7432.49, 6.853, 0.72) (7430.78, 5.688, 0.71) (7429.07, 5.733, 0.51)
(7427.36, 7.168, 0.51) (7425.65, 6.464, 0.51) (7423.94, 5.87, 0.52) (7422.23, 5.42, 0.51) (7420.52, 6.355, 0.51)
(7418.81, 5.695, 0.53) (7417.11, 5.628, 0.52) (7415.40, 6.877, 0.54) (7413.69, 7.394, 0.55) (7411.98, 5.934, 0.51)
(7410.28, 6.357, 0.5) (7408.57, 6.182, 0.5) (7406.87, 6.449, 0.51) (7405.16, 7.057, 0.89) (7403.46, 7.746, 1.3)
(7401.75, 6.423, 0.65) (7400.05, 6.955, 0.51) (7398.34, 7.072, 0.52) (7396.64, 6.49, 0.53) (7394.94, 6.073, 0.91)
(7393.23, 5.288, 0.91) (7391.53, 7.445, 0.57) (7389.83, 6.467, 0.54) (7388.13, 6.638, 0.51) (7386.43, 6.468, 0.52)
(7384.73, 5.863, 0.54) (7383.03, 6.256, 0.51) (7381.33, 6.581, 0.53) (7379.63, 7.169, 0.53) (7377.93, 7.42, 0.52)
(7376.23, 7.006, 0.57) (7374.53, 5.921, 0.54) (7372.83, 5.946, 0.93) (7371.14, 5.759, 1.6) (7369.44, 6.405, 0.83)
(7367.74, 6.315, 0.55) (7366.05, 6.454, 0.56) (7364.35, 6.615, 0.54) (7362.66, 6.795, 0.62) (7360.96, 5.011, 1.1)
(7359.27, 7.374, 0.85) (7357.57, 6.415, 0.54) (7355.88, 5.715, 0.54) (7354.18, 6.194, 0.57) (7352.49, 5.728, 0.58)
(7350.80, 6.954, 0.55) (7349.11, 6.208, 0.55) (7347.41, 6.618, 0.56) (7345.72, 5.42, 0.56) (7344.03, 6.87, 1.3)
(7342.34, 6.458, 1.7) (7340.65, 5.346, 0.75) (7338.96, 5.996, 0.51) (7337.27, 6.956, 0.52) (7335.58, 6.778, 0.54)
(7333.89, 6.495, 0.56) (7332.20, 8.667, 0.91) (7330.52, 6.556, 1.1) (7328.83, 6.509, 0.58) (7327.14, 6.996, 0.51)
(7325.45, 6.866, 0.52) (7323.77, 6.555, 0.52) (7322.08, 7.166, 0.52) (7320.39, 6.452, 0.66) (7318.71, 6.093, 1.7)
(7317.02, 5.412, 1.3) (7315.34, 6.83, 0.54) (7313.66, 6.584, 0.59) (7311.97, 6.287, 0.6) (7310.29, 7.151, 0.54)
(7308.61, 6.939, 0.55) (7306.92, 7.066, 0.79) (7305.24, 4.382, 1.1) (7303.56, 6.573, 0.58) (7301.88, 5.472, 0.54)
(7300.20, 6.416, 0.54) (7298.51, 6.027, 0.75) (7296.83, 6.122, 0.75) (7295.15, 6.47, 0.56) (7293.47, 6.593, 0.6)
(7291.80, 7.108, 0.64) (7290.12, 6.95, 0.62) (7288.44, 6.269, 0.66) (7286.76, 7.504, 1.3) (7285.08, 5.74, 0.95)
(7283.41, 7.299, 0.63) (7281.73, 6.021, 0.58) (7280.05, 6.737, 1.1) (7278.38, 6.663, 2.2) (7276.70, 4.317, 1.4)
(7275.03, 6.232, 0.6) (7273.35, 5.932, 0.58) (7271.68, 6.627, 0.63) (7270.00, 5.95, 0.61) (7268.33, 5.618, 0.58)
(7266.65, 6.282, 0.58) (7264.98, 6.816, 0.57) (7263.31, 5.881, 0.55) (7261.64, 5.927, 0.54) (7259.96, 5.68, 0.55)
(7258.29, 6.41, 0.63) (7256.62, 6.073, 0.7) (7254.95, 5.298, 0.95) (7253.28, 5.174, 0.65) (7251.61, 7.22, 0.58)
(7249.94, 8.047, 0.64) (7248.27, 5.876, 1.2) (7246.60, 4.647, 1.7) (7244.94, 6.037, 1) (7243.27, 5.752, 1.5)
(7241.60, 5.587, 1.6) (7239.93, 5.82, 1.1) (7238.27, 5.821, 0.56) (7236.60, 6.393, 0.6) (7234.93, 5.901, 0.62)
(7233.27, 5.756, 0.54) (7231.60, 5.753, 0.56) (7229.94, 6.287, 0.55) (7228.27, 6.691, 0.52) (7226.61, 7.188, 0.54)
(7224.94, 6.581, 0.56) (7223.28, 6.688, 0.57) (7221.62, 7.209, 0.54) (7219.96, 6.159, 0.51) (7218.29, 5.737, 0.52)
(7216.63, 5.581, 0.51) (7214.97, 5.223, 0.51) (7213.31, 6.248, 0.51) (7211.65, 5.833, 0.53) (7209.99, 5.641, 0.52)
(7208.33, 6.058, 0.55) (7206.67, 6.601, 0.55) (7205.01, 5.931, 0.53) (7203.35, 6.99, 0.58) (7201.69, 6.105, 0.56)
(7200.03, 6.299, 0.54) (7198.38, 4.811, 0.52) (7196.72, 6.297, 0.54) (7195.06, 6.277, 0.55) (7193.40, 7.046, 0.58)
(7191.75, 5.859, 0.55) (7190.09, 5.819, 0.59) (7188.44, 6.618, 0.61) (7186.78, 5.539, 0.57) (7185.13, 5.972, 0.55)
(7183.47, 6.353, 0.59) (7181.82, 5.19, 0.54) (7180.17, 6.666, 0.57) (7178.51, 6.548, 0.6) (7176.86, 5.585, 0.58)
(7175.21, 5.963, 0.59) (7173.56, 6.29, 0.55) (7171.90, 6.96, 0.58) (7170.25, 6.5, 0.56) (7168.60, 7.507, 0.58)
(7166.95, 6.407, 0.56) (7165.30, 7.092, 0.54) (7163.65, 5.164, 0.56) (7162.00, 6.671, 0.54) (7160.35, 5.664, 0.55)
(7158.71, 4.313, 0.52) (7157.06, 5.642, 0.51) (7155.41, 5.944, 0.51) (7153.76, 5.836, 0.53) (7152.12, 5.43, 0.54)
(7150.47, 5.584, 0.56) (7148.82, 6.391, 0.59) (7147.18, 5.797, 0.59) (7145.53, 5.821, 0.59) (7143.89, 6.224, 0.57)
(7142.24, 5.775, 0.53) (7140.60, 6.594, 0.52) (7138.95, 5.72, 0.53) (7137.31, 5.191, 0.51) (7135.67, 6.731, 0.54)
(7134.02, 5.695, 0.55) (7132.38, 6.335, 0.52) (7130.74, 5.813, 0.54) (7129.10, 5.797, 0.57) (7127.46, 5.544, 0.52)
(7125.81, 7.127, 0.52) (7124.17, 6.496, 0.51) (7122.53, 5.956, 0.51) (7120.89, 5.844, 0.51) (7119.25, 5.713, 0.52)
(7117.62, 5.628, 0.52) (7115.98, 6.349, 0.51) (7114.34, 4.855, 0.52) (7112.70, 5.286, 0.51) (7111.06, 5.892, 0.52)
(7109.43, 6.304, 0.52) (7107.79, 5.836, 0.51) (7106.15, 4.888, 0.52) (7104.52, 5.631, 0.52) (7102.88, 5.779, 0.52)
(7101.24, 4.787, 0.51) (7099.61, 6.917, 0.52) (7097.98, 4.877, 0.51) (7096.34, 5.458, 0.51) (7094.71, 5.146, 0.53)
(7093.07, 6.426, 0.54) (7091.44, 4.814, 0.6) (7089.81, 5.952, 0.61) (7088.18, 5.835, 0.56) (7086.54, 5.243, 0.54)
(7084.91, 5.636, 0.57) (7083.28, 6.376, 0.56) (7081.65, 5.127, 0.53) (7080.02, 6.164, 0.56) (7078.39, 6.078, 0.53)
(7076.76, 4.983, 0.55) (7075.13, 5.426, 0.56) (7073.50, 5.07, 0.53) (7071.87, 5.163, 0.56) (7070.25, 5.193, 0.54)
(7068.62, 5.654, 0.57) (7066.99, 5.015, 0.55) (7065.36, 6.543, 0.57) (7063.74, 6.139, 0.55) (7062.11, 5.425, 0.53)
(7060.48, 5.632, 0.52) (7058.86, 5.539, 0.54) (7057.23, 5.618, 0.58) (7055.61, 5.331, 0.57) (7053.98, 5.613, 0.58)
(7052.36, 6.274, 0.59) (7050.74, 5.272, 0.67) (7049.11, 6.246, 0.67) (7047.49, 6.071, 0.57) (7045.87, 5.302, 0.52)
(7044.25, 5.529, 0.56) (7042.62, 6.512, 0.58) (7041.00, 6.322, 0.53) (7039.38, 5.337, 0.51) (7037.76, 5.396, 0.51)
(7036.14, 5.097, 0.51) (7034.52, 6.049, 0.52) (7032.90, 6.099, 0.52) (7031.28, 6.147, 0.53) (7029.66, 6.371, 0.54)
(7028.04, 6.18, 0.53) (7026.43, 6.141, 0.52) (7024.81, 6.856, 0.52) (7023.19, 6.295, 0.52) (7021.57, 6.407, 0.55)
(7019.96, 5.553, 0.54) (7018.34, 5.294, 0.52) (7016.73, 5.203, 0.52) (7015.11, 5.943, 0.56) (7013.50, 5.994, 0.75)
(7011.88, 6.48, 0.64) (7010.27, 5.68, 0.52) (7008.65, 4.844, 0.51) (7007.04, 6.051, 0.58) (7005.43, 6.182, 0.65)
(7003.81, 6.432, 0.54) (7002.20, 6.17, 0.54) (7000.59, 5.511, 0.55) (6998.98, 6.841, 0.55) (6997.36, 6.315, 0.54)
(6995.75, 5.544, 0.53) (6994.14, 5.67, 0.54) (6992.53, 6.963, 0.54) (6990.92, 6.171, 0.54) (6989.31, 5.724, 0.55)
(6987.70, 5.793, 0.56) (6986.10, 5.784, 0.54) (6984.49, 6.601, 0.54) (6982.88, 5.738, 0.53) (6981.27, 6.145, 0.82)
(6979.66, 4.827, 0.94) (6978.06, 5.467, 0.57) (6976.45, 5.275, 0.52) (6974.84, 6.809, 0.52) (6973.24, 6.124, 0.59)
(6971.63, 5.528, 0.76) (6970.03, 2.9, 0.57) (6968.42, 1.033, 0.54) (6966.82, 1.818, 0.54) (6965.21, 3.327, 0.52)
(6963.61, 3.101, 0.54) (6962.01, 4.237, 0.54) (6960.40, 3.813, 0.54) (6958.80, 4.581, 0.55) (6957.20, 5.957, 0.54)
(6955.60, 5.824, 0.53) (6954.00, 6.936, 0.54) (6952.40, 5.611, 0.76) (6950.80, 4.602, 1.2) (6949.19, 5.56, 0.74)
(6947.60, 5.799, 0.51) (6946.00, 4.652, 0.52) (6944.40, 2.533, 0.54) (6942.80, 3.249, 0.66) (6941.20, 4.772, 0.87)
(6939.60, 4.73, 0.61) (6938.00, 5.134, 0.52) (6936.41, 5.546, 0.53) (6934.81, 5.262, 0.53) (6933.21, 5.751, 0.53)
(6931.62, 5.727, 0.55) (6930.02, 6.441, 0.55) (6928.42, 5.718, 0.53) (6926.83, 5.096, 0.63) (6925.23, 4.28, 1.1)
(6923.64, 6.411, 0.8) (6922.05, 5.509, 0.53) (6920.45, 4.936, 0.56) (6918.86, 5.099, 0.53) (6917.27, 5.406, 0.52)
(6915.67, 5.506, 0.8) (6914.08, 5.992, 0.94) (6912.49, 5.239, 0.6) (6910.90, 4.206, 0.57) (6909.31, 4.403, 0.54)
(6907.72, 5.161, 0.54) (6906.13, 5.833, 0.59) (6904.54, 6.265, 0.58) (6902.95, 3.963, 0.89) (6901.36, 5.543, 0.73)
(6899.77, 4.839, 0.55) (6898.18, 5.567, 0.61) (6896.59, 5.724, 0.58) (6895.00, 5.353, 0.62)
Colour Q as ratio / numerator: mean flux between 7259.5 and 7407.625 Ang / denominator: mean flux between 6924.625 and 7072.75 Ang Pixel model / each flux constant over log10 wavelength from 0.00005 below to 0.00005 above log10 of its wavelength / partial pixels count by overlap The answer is 1.2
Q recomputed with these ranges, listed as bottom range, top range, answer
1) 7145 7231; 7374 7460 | 1.06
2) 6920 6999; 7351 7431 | 1.24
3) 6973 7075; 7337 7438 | 1.09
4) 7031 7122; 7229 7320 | 1.09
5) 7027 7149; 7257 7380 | 1.11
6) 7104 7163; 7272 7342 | 1.10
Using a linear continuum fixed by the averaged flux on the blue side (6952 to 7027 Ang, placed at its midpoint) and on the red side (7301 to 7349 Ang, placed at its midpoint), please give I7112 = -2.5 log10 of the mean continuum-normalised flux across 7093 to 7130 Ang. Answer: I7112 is 0.018 mag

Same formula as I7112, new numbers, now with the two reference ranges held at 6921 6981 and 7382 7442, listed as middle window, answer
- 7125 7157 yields -0.087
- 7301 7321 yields -0.038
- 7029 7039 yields -0.135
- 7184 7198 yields -0.087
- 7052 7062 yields -0.080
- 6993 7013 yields -0.187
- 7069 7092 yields -0.043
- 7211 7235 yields -0.079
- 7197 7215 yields -0.057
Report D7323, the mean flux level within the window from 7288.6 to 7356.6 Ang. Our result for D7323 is 6.45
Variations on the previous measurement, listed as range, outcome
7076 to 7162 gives 5.76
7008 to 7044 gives 5.92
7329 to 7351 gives 6.55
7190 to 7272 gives 6.11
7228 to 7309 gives 6.16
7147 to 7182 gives 6.07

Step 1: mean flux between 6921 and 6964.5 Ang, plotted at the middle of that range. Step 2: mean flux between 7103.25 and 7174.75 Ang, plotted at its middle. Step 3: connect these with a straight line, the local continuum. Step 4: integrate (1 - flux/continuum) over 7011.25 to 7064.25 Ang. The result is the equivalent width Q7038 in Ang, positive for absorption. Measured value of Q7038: -3.6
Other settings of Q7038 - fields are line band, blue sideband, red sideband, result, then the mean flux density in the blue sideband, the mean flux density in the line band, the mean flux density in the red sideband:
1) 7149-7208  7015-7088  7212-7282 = -1.3 Ang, 5.75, 6.1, 6.09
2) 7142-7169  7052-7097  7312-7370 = -0.4 Ang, 5.6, 5.94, 6.46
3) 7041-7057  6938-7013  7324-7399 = -1.1 Ang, 5.21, 5.82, 6.47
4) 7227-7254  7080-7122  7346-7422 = -0.2 Ang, 5.64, 6.07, 6.43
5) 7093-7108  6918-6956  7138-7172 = 0.8 Ang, 5.21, 5.52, 6.03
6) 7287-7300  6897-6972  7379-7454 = -1.1 Ang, 4.88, 6.54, 6.46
